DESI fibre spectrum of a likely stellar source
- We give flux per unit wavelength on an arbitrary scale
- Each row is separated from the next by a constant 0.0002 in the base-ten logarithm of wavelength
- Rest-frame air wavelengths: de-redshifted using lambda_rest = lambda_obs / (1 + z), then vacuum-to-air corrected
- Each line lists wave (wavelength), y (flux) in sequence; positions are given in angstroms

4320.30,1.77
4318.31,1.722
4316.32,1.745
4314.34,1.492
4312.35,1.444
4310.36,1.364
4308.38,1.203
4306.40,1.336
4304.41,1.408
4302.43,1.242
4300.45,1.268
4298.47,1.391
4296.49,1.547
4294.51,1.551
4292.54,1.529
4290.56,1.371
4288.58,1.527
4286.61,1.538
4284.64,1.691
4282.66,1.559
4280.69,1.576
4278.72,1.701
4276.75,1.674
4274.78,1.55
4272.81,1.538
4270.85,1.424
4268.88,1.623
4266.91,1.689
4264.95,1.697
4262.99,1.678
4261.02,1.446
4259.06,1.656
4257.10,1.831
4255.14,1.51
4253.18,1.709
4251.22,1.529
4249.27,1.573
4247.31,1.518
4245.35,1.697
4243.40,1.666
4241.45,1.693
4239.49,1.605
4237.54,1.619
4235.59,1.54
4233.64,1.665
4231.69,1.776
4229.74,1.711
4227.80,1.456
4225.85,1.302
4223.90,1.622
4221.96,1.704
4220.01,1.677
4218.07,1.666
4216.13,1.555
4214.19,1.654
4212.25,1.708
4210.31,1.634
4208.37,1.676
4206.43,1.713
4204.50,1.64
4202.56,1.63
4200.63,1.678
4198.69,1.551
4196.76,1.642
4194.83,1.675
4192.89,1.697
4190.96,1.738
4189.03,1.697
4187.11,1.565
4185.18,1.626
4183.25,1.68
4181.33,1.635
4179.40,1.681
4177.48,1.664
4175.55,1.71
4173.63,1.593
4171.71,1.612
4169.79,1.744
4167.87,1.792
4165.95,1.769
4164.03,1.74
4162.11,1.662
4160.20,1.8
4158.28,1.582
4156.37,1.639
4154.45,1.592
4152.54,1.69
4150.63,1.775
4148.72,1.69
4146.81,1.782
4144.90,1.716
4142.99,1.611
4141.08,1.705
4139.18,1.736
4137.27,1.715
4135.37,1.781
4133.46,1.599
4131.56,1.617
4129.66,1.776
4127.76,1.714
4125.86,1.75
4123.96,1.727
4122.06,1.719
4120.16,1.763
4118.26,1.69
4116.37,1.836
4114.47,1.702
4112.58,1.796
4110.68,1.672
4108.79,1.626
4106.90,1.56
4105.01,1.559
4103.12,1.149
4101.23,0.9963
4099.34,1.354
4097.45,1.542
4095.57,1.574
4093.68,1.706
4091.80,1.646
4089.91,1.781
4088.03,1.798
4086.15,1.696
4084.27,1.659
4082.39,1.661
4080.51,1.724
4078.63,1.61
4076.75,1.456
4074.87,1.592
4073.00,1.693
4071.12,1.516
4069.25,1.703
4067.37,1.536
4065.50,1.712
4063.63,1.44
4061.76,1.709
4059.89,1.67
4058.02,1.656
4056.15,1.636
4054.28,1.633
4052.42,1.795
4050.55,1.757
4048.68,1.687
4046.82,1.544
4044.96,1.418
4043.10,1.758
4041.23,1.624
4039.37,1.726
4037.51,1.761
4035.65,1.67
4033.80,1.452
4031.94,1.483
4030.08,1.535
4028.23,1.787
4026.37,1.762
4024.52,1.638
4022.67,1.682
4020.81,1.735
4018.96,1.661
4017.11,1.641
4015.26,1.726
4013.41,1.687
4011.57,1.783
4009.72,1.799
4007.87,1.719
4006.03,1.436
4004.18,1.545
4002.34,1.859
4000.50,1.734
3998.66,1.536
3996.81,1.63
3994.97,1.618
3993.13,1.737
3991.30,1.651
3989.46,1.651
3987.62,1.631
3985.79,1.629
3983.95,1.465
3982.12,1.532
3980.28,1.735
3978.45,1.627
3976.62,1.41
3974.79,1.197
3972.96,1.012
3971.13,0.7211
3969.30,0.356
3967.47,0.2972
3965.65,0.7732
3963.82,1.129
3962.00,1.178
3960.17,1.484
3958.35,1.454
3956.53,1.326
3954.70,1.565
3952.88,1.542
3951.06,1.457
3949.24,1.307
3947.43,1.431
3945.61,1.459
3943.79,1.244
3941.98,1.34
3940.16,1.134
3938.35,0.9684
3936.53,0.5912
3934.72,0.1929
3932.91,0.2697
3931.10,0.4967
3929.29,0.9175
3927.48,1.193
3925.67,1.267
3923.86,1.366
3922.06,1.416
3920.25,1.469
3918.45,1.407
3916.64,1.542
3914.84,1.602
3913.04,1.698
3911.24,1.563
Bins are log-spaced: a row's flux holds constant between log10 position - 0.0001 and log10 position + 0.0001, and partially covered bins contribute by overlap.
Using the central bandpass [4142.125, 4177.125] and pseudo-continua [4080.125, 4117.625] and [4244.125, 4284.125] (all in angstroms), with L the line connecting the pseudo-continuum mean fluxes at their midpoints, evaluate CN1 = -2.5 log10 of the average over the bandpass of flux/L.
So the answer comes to -0.06 mag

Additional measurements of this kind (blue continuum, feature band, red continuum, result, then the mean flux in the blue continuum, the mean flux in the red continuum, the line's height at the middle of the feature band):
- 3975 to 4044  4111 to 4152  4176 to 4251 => -0.05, 1.65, 1.64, 1.64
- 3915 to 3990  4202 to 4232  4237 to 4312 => -0.10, 1.2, 1.54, 1.48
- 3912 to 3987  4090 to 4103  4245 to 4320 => -0.09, 1.2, 1.54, 1.35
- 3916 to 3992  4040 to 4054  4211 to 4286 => -0.23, 1.21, 1.62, 1.34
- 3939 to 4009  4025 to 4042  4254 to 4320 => -0.17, 1.38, 1.53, 1.41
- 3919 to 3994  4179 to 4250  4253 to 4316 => -0.13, 1.21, 1.52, 1.46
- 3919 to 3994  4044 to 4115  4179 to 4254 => -0.14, 1.21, 1.64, 1.41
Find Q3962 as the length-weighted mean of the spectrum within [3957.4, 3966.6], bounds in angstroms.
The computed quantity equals 1.2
